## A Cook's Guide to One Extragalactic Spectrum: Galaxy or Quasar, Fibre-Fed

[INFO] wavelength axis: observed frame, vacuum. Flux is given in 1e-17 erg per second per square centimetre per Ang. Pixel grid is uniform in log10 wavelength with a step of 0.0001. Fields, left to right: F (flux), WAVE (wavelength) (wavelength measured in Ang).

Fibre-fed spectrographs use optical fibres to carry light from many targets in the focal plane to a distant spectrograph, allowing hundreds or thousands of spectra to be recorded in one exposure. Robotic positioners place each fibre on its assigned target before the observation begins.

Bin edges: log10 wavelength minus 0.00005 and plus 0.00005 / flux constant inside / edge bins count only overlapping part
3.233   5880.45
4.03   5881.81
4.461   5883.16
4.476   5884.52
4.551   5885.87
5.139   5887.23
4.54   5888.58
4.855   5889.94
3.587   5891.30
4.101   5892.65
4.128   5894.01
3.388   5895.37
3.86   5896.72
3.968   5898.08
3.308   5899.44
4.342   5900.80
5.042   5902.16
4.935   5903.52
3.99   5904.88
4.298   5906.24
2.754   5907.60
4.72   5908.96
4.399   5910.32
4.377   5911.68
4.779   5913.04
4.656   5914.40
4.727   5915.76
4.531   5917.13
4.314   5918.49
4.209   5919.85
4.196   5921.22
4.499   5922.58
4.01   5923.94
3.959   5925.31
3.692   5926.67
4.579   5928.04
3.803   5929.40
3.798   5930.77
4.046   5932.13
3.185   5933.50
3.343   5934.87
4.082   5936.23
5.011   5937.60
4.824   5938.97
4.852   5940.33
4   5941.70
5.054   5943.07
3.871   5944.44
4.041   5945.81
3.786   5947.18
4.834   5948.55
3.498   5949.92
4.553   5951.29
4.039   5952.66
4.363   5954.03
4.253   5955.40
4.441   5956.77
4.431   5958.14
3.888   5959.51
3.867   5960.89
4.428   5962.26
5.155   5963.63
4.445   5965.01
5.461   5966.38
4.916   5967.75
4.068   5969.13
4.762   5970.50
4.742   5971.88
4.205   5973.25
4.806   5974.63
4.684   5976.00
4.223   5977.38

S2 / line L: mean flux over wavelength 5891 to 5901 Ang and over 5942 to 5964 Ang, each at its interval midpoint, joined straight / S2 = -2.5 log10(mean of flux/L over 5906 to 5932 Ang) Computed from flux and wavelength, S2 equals -0.06 mag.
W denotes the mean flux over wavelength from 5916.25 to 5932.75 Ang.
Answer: 4.14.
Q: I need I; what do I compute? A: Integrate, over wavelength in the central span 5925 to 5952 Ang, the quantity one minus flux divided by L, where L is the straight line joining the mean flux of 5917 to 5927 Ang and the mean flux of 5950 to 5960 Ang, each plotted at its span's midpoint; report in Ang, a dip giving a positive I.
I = 0.4 Ang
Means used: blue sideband 4.18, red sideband 4.24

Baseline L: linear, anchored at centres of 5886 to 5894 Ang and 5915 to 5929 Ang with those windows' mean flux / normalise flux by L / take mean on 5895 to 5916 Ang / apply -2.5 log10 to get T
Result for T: 0.030 mag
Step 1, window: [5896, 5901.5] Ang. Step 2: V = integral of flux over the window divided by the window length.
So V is 3.87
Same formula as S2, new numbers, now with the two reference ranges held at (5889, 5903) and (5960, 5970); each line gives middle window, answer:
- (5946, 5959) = 0.069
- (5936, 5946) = -0.020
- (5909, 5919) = -0.085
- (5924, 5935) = 0.133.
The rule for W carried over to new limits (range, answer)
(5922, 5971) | 4.27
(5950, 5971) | 4.44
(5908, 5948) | 4.24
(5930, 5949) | 4.18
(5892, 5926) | 4.22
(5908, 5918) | 4.54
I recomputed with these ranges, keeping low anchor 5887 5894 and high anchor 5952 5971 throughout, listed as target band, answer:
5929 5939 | 1.05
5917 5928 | 0.58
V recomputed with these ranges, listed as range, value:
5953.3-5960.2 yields 4.28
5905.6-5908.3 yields 3.52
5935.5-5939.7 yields 4.63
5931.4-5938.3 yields 3.93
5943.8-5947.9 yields 3.91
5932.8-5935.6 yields 3.28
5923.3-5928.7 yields 4.05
